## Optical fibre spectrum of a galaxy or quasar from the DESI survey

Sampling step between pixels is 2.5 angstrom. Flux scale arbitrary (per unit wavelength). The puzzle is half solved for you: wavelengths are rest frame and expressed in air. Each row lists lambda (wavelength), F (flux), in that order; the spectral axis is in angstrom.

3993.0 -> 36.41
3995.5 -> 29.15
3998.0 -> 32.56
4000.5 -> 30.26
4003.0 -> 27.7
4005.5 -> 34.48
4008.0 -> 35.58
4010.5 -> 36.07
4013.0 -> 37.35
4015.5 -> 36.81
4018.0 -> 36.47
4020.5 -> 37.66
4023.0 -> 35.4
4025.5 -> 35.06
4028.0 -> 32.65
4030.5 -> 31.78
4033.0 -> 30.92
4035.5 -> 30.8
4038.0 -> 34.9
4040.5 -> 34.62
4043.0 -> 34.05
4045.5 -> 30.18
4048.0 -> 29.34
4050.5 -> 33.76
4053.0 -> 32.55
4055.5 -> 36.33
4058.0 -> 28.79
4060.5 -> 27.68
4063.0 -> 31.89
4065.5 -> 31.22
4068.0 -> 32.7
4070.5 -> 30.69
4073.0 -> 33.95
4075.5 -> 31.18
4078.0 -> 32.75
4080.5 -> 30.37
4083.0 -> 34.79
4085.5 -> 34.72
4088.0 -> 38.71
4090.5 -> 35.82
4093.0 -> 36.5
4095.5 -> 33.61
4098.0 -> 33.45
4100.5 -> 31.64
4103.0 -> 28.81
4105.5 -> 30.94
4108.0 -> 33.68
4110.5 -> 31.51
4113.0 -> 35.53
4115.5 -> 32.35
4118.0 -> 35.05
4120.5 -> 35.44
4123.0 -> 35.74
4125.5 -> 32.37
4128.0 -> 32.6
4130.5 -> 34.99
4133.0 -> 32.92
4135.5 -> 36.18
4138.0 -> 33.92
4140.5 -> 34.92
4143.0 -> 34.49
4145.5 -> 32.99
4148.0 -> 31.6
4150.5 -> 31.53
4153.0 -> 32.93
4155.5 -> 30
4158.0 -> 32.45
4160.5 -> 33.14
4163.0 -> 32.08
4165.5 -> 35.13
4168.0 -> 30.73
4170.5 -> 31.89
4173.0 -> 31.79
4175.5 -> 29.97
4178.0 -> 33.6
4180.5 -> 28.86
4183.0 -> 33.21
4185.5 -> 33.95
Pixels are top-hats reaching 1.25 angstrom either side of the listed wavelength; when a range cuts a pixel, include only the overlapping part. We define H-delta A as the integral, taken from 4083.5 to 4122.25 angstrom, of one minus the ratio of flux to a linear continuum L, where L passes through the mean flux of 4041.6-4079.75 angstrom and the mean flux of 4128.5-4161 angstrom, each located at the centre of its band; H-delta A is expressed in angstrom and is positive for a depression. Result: -1.65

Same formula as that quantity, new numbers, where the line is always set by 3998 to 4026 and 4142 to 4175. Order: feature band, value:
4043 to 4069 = 1.85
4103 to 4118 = 0.19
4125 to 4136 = -0.33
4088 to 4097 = -0.63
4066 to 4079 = 0.59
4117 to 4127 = -0.52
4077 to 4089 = -0.24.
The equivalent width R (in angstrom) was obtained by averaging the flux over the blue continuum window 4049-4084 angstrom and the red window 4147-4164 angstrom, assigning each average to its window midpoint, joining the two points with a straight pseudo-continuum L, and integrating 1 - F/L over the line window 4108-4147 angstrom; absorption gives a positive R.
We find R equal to -2.51 angstrom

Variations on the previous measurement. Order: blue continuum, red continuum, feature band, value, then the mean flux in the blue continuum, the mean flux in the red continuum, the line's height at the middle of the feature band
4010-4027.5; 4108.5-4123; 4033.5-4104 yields 4.9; 36.3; 34.1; 35.2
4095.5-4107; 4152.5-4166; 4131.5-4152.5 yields -0.9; 31.5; 32.5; 32.2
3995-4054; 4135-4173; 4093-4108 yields 0.4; 33.4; 32.8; 33.1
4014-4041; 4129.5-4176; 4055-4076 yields 1.5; 34.3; 32.9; 33.9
